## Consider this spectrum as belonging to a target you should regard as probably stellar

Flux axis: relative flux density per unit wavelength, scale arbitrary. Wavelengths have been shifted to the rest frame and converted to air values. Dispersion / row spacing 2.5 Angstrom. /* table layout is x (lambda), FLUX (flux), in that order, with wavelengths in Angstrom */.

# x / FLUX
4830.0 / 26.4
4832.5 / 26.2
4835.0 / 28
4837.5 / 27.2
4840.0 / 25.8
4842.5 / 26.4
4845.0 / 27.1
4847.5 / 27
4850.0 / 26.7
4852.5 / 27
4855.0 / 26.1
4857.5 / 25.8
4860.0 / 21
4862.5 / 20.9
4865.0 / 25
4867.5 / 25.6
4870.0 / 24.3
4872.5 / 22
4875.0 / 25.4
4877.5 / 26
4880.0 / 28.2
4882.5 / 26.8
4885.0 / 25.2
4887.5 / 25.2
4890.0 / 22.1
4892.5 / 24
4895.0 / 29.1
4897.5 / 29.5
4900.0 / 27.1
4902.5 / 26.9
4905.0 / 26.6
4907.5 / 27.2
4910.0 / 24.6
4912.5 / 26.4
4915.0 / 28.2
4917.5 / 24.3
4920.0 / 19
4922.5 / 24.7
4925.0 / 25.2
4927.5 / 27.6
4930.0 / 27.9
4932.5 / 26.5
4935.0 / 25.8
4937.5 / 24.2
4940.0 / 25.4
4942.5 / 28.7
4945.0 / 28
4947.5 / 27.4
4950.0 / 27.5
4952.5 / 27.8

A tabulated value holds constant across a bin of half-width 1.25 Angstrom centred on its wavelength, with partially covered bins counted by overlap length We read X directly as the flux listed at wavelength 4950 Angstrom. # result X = 27.5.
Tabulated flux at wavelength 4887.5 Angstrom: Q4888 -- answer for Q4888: 25.2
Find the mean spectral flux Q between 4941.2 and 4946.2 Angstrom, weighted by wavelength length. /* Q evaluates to 28.3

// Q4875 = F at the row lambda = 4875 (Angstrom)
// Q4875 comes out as 25.4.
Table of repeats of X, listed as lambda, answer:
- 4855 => 26.1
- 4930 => 27.9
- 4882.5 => 26.8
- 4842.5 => 26.4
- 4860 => 21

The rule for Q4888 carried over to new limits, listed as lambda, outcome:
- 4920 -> 19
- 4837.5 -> 27.2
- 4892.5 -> 24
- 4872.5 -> 22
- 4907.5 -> 27.2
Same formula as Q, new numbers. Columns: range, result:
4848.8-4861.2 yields 25.3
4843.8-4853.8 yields 26.9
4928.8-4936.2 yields 26.7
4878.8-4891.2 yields 25.5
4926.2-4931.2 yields 27.7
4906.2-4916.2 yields 26.6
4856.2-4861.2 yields 23.5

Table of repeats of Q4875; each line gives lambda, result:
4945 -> 28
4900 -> 27.1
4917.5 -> 24.3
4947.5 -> 27.4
